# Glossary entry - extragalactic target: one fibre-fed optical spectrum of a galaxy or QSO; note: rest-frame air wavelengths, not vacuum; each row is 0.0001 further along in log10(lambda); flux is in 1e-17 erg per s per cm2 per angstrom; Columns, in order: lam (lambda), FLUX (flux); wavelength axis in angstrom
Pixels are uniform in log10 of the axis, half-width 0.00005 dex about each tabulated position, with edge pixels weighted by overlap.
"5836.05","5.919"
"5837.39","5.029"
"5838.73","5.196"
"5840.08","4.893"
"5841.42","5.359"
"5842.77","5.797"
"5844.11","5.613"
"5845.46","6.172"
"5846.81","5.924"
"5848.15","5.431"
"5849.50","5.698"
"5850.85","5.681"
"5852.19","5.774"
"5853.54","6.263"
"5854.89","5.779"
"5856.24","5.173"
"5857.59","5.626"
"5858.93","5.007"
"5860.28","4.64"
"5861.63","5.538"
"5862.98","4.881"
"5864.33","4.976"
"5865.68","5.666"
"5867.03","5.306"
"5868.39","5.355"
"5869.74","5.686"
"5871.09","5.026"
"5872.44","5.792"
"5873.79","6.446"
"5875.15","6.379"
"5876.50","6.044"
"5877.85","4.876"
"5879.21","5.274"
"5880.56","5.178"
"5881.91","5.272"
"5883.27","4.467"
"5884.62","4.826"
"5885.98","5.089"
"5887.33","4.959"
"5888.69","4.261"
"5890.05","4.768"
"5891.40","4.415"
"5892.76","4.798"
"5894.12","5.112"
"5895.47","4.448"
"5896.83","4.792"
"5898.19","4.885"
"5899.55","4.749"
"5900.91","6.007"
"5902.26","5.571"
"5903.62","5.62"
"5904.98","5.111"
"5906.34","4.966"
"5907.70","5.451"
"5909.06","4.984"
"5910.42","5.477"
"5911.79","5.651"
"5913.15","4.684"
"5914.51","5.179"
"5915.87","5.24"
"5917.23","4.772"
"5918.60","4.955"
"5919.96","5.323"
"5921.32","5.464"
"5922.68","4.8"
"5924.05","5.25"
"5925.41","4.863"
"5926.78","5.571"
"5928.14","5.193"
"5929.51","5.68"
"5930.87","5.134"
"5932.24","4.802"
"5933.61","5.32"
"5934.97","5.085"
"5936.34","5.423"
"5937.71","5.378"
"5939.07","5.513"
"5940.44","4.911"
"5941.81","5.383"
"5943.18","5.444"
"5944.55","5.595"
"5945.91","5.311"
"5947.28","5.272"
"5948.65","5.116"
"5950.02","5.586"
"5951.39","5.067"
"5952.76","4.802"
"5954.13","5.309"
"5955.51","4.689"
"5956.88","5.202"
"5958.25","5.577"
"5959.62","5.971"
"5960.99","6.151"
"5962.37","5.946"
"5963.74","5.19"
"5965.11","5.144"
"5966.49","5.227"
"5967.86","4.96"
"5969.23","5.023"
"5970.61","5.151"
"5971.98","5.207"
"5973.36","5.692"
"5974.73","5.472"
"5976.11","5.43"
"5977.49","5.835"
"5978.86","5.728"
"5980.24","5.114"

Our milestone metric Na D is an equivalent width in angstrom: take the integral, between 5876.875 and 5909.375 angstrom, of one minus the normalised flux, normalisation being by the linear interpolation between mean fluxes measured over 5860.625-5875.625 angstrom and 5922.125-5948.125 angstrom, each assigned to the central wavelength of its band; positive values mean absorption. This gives 2.5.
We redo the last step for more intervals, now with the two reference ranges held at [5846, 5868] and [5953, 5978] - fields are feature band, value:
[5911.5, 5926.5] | 0.9 angstrom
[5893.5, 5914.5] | 1.0 angstrom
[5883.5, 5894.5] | 1.4 angstrom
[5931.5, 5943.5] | 0.4 angstrom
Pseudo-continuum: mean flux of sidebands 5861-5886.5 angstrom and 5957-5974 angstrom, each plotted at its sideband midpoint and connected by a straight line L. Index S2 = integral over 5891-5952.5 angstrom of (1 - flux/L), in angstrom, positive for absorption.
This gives 2.5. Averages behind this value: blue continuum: 5.37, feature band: 5.19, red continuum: 5.43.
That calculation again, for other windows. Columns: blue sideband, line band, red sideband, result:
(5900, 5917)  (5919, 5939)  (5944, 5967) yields 0.35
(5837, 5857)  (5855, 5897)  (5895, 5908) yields 1.49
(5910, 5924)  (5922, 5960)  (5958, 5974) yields 0.25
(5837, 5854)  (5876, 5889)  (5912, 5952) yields 0.98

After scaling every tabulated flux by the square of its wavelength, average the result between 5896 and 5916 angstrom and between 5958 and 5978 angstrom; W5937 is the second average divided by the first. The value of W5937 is 1.1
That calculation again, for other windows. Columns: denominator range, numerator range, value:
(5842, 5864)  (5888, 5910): 0.92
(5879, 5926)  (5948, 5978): 1.08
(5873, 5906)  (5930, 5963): 1.06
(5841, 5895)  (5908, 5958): 1.00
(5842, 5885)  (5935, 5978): 1.01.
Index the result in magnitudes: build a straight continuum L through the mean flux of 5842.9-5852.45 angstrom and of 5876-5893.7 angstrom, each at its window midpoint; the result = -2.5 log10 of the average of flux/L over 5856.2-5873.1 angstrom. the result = 0.02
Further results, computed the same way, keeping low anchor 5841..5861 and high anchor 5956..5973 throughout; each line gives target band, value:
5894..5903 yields 0.09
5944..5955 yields 0.04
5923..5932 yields 0.05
